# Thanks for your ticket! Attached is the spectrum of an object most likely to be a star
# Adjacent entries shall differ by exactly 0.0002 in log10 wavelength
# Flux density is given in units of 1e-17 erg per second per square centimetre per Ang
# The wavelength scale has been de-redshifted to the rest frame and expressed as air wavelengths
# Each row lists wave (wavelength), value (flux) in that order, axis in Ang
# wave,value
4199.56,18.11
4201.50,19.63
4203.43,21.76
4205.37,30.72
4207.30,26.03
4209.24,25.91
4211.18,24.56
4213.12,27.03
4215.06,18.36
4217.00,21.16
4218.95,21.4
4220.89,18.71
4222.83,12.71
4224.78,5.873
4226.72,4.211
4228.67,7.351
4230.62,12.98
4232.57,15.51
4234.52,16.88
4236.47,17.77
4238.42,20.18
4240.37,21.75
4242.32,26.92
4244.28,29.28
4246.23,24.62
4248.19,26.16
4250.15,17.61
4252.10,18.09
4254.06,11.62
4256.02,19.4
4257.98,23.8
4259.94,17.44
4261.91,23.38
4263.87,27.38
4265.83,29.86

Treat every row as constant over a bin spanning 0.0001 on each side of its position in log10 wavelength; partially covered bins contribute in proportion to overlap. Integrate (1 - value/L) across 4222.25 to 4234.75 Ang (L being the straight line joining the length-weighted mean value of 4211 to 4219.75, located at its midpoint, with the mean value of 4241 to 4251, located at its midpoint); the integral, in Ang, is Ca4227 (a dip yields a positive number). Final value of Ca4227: 7.0 Ang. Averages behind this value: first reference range 22.3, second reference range 24.9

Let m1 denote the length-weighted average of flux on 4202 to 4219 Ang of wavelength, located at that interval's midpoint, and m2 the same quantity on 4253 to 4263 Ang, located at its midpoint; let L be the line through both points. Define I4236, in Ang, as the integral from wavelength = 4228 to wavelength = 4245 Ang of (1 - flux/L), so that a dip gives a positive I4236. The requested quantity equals 2.0 Ang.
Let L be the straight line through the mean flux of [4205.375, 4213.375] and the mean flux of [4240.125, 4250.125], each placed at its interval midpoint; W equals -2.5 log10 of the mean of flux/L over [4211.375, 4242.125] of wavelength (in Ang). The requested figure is 0.480 mag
